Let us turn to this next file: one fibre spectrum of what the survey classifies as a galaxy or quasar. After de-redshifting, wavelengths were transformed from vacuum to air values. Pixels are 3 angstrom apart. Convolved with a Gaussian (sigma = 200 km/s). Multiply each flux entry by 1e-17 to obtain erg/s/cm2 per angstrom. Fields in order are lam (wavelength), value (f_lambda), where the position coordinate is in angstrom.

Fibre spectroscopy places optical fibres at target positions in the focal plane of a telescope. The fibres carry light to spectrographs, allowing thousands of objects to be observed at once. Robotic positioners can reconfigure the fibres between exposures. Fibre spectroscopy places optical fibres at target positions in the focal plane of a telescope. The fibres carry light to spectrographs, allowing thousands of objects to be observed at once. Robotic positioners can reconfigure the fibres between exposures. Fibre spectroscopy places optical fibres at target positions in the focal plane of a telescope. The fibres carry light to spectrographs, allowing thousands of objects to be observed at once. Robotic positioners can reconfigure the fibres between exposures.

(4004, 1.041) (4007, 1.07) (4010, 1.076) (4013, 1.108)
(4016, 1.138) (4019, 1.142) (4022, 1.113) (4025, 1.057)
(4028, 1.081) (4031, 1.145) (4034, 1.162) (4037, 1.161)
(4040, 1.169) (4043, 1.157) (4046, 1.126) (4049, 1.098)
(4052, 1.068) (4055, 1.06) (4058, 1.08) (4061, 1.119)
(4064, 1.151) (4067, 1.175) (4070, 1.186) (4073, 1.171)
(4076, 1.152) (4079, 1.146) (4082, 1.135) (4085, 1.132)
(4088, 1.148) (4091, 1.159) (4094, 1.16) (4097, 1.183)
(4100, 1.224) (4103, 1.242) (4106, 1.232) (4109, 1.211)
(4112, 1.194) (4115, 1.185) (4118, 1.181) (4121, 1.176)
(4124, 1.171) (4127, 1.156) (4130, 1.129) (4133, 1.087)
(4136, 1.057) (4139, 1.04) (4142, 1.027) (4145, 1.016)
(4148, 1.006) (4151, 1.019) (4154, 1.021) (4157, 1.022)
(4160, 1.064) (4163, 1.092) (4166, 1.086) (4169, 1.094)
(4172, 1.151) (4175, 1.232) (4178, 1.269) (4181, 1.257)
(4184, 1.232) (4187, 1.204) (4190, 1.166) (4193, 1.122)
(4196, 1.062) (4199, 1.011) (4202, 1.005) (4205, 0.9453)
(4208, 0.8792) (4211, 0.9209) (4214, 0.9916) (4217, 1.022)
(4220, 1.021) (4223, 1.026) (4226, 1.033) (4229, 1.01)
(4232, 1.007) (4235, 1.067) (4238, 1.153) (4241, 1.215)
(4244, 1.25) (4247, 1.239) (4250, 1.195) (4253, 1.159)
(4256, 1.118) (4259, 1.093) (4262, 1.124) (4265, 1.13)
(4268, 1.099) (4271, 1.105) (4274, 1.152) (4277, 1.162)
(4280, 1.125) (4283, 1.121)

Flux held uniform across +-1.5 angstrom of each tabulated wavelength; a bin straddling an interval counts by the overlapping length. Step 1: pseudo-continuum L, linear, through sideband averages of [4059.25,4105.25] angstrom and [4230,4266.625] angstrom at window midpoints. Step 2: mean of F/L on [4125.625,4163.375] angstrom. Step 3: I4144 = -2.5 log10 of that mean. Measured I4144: 0.101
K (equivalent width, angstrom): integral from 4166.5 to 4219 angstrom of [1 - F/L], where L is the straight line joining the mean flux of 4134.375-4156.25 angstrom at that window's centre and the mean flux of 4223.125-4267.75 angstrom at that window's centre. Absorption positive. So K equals -1.0 angstrom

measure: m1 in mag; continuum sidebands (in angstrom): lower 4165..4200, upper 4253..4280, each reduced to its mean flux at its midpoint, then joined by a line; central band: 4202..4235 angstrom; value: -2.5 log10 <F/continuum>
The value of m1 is 0.16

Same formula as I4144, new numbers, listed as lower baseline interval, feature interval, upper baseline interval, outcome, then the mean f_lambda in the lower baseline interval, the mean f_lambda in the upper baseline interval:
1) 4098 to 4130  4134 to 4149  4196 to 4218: 0.097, 1.19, 0.973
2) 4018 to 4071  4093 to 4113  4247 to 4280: -0.074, 1.12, 1.14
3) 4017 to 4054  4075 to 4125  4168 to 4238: -0.070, 1.12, 1.08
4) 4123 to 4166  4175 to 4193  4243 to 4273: -0.116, 1.06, 1.15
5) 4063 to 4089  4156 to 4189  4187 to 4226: -0.099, 1.16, 1.02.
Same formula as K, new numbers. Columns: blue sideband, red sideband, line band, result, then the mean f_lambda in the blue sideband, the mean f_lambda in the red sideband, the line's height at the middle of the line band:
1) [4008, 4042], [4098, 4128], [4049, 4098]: 1.1 angstrom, 1.12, 1.2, 1.16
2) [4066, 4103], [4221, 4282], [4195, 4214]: 2.8 angstrom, 1.17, 1.12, 1.13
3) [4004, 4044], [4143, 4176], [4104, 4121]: -1.8 angstrom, 1.12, 1.07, 1.09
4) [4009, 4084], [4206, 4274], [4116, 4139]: -0.5 angstrom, 1.13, 1.08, 1.11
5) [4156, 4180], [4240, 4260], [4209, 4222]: 2.0 angstrom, 1.13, 1.18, 1.16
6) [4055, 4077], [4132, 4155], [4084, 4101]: -1.0 angstrom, 1.14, 1.03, 1.1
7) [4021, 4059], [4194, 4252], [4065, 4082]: -0.9 angstrom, 1.11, 1.06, 1.1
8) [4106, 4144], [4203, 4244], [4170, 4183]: -1.7 angstrom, 1.14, 1.03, 1.08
